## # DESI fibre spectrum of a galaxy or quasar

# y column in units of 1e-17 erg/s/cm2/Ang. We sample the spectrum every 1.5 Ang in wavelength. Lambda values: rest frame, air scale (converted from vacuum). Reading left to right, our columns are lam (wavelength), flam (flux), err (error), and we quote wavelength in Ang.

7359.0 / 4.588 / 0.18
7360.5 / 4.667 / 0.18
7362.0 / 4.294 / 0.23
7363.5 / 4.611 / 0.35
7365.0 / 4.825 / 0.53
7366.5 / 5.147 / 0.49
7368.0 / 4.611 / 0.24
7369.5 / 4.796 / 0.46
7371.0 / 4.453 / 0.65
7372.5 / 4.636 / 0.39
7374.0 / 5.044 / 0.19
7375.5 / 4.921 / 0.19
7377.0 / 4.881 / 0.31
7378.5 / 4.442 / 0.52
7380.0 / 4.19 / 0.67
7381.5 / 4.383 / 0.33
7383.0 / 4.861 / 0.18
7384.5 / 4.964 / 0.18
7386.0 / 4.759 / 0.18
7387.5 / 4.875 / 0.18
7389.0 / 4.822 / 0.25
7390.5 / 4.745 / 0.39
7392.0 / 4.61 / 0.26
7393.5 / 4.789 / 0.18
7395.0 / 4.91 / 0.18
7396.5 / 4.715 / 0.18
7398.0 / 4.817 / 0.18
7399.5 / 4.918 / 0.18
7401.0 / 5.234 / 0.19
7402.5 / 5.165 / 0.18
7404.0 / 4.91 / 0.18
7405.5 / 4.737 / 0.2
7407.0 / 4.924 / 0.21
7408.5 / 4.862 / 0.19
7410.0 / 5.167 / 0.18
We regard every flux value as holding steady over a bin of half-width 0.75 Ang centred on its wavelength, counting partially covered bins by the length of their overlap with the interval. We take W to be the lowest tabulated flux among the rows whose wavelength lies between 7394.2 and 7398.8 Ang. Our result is 4.715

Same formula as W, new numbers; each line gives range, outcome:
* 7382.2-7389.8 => 4.759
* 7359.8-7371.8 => 4.294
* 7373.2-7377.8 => 4.881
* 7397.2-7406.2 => 4.737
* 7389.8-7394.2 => 4.61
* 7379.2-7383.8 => 4.19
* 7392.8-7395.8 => 4.789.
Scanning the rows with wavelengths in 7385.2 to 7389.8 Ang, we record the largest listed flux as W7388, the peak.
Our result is 4.875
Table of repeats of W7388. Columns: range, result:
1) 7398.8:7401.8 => 5.234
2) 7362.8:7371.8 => 5.147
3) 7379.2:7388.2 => 4.964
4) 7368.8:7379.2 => 5.044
